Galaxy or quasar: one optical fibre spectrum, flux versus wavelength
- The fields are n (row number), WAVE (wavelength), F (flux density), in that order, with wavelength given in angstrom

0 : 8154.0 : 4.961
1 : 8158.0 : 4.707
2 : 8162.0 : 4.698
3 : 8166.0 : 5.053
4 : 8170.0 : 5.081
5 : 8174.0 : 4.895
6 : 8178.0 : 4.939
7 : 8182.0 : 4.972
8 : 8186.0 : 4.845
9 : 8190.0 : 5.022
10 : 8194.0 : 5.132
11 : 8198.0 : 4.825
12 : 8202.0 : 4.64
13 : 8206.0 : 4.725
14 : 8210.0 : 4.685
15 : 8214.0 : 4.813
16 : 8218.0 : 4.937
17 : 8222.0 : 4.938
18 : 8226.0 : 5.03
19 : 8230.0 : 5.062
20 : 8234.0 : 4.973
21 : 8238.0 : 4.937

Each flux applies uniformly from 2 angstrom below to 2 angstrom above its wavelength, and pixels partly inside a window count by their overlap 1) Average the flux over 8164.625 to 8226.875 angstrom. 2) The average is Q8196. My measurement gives 4.9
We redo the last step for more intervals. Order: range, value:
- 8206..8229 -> 4.87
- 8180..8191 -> 4.94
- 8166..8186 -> 4.97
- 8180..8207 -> 4.89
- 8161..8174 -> 4.96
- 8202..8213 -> 4.7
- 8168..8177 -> 4.98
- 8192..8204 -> 4.87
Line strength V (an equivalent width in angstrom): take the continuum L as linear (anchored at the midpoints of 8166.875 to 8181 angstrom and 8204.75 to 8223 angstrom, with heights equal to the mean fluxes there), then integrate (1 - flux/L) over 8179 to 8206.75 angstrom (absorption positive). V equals 0.07 angstrom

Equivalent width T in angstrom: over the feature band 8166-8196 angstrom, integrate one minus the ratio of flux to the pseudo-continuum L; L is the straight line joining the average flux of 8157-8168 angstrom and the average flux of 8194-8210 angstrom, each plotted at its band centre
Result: -1.2 angstrom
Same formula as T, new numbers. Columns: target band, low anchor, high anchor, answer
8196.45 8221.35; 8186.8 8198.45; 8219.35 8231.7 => 1.1 angstrom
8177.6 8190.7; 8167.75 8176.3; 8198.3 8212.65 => -0.1 angstrom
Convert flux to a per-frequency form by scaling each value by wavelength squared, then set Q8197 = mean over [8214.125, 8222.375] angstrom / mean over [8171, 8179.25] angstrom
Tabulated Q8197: 1.0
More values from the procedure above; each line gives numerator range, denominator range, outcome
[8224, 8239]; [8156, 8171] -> 1.04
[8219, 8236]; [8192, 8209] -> 1.04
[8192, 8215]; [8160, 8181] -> 0.98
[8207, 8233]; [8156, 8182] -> 1.01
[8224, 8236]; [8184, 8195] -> 1.02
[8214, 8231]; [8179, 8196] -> 1.00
